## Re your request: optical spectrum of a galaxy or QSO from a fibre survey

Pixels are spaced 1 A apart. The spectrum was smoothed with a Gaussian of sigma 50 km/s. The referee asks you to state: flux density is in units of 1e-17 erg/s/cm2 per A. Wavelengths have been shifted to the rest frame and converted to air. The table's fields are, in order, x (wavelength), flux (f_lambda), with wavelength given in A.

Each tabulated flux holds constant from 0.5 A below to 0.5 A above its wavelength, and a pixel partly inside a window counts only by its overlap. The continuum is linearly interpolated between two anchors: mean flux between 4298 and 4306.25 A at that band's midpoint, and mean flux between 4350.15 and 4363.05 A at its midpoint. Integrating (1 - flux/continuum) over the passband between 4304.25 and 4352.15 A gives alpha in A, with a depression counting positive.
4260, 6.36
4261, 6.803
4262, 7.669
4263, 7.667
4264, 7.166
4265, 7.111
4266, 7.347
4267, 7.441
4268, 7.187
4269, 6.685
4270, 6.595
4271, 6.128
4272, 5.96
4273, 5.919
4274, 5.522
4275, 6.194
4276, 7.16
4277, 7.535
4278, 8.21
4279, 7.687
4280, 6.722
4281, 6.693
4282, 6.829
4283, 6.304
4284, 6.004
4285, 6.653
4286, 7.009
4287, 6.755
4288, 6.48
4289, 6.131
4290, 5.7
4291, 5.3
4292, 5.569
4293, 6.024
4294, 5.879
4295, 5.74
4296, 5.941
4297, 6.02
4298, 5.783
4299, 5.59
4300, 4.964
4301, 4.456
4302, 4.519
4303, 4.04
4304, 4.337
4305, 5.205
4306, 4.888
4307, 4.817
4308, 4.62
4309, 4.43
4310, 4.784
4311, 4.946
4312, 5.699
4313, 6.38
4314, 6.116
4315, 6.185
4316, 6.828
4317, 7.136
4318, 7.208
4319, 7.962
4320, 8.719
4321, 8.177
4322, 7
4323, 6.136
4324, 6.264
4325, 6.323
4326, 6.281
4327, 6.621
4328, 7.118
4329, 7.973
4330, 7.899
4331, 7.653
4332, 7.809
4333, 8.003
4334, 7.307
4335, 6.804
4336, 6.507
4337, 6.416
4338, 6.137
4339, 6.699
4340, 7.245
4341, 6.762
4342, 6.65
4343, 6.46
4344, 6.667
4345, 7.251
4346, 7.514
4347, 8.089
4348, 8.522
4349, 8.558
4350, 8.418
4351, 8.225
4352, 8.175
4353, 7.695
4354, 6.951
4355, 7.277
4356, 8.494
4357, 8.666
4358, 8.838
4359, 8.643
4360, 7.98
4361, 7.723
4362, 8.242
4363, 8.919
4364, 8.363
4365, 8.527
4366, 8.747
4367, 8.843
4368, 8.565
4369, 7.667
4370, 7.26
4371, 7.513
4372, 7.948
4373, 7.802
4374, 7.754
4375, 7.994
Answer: -3.2 A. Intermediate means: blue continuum 4.81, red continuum 8.12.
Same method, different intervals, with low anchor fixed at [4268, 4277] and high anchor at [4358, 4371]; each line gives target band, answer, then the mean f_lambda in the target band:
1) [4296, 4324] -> 5.3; 5.82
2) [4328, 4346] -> 1.5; 7.09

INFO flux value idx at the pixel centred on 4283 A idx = 6.304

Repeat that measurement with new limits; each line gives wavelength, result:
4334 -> 7.307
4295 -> 5.74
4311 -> 4.946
